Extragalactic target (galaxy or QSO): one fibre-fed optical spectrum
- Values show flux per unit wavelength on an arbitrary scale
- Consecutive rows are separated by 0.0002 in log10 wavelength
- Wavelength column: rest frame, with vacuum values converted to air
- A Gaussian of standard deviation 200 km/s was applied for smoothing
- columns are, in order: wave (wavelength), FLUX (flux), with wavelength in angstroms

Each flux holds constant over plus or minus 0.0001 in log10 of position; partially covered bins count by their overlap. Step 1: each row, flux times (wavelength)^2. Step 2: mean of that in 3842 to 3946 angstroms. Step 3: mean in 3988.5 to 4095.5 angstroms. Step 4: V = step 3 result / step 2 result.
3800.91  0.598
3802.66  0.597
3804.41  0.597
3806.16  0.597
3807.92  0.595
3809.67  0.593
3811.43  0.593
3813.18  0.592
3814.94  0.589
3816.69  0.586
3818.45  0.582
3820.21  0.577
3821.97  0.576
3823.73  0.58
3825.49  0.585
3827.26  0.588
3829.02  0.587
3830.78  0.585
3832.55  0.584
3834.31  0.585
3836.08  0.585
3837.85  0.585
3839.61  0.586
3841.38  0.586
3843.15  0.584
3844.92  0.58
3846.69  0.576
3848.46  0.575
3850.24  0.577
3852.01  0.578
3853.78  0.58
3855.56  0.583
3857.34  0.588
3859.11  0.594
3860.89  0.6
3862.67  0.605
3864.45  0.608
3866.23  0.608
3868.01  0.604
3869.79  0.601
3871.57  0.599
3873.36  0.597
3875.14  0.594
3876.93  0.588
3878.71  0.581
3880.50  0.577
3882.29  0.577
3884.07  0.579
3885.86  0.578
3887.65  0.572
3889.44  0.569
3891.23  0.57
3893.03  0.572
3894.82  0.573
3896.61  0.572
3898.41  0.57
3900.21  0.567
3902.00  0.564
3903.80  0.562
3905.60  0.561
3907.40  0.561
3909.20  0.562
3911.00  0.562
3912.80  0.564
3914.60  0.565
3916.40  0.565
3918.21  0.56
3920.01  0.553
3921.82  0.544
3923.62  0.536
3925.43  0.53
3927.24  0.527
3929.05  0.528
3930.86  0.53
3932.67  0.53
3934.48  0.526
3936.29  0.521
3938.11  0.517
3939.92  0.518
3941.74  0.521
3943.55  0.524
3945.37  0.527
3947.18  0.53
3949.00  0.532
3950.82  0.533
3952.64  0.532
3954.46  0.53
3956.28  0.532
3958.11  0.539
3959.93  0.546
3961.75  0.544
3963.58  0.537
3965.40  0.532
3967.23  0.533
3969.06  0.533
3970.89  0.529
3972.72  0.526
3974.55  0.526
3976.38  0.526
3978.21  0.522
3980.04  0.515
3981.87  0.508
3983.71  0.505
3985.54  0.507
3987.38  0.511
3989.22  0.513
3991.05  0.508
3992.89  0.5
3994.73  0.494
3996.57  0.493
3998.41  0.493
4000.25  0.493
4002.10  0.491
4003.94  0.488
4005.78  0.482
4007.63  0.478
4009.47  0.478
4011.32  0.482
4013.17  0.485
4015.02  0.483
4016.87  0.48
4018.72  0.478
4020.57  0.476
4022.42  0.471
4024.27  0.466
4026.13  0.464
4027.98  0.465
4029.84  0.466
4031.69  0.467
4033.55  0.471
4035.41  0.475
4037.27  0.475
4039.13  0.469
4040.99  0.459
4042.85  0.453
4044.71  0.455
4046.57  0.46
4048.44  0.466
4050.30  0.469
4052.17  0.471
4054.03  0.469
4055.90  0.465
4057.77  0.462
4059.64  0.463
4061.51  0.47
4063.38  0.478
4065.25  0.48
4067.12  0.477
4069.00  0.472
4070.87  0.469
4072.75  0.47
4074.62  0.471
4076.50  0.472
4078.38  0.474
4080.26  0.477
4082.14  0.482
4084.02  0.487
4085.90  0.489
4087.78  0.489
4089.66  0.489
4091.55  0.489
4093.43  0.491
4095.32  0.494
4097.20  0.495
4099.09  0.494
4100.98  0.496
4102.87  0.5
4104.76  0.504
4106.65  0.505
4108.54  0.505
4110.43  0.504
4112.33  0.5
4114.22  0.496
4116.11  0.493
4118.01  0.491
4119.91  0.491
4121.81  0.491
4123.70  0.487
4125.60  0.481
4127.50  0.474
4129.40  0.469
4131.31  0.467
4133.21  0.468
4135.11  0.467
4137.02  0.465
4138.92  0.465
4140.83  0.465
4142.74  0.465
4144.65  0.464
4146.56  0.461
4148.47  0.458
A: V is 0.9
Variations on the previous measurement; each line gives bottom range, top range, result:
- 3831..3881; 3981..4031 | 0.89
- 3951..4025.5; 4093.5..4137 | 1.03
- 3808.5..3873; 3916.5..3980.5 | 0.96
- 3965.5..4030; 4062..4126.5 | 1.03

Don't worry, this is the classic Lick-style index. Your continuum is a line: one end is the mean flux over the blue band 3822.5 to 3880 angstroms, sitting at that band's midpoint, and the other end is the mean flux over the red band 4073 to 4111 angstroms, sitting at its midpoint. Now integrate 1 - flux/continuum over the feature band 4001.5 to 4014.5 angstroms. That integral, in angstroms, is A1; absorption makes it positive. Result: 1.02 angstroms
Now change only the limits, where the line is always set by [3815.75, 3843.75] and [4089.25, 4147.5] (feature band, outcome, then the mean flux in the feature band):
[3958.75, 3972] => 0.03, 0.536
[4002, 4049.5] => 4.09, 0.472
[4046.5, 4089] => 2.40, 0.474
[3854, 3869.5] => -0.68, 0.598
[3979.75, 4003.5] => 1.19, 0.502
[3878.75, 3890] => -0.22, 0.576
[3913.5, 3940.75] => 0.67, 0.537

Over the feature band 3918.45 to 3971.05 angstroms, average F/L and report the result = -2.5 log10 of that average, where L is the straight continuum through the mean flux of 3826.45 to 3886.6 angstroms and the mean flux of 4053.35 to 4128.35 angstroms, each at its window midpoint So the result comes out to 0.03 mag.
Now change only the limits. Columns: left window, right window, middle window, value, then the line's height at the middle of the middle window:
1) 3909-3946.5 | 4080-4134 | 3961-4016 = 0.03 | 0.522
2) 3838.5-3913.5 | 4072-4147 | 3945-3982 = 0.03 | 0.544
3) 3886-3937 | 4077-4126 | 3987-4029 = 0.08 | 0.523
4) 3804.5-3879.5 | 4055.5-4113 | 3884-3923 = -0.01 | 0.562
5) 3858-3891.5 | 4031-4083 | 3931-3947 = 0.05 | 0.547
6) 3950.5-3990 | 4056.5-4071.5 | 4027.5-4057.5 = 0.04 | 0.484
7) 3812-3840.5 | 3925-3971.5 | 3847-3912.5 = -0.04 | 0.561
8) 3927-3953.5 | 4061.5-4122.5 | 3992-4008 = 0.04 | 0.511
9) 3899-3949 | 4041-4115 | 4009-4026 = 0.06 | 0.505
